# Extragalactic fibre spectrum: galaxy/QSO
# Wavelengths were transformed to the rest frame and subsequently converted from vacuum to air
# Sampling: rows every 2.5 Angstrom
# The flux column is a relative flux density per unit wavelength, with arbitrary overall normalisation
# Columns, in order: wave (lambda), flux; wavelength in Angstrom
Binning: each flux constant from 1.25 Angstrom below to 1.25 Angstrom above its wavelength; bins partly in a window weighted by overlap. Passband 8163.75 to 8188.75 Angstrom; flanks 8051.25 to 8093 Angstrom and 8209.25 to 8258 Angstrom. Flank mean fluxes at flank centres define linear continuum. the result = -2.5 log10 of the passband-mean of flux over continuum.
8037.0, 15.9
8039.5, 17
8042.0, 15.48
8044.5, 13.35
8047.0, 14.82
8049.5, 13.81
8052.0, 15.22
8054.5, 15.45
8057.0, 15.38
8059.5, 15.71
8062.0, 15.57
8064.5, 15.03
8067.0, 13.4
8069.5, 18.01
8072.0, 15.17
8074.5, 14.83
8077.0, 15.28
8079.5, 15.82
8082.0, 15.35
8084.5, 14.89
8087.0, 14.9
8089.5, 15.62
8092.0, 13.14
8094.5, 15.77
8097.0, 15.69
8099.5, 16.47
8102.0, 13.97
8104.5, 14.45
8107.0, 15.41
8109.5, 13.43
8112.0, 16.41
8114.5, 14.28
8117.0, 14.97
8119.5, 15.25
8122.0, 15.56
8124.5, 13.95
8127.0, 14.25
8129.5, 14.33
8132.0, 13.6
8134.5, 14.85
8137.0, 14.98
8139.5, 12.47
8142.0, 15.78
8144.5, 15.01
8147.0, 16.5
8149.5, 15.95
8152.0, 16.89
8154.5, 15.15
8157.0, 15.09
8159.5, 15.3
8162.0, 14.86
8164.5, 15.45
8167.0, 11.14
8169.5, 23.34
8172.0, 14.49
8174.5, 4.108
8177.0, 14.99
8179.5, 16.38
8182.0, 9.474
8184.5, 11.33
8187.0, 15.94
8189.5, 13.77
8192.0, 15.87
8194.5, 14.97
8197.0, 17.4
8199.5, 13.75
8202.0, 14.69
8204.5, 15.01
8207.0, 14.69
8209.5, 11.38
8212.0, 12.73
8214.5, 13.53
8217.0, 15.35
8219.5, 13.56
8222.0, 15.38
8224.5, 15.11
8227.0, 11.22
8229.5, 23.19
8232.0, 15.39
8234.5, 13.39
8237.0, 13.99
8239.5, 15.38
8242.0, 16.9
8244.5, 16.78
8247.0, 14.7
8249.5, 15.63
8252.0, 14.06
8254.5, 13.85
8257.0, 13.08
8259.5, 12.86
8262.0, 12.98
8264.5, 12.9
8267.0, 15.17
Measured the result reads 0.101 mag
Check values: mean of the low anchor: 15.2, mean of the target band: 13.6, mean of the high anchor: 14.8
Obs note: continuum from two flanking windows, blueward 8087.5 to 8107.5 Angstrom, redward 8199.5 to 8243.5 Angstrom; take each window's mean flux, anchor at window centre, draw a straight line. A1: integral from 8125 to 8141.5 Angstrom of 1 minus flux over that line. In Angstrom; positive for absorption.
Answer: 0.9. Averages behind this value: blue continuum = 15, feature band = 14.2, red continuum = 14.7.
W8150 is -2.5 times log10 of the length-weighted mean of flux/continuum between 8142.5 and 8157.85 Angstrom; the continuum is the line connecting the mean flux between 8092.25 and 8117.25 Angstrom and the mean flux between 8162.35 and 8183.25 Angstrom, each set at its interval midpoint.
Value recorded -0.12 mag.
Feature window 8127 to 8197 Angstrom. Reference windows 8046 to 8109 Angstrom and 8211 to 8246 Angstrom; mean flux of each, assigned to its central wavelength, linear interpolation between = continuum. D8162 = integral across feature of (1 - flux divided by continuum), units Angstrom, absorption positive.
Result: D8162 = 2.7 Angstrom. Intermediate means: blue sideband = 15.1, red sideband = 15.1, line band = 14.6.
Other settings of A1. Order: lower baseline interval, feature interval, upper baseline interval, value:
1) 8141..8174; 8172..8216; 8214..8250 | 5.3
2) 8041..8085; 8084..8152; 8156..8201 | -0.8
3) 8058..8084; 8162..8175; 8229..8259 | 0.8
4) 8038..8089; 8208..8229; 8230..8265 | 1.2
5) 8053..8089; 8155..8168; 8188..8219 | 0.2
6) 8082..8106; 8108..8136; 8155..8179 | 0.3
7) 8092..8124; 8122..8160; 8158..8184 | -1.4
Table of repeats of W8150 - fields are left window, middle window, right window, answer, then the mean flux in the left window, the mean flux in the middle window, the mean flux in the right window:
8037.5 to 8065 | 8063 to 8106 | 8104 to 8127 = -0.012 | 15.2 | 15.2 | 14.8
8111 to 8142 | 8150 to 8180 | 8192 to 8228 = -0.022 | 14.6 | 14.8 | 14.3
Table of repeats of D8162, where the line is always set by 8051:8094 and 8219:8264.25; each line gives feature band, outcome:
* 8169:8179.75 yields 0.79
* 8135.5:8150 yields 0.00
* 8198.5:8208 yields 0.24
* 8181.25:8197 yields 1.02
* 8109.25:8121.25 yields 0.09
